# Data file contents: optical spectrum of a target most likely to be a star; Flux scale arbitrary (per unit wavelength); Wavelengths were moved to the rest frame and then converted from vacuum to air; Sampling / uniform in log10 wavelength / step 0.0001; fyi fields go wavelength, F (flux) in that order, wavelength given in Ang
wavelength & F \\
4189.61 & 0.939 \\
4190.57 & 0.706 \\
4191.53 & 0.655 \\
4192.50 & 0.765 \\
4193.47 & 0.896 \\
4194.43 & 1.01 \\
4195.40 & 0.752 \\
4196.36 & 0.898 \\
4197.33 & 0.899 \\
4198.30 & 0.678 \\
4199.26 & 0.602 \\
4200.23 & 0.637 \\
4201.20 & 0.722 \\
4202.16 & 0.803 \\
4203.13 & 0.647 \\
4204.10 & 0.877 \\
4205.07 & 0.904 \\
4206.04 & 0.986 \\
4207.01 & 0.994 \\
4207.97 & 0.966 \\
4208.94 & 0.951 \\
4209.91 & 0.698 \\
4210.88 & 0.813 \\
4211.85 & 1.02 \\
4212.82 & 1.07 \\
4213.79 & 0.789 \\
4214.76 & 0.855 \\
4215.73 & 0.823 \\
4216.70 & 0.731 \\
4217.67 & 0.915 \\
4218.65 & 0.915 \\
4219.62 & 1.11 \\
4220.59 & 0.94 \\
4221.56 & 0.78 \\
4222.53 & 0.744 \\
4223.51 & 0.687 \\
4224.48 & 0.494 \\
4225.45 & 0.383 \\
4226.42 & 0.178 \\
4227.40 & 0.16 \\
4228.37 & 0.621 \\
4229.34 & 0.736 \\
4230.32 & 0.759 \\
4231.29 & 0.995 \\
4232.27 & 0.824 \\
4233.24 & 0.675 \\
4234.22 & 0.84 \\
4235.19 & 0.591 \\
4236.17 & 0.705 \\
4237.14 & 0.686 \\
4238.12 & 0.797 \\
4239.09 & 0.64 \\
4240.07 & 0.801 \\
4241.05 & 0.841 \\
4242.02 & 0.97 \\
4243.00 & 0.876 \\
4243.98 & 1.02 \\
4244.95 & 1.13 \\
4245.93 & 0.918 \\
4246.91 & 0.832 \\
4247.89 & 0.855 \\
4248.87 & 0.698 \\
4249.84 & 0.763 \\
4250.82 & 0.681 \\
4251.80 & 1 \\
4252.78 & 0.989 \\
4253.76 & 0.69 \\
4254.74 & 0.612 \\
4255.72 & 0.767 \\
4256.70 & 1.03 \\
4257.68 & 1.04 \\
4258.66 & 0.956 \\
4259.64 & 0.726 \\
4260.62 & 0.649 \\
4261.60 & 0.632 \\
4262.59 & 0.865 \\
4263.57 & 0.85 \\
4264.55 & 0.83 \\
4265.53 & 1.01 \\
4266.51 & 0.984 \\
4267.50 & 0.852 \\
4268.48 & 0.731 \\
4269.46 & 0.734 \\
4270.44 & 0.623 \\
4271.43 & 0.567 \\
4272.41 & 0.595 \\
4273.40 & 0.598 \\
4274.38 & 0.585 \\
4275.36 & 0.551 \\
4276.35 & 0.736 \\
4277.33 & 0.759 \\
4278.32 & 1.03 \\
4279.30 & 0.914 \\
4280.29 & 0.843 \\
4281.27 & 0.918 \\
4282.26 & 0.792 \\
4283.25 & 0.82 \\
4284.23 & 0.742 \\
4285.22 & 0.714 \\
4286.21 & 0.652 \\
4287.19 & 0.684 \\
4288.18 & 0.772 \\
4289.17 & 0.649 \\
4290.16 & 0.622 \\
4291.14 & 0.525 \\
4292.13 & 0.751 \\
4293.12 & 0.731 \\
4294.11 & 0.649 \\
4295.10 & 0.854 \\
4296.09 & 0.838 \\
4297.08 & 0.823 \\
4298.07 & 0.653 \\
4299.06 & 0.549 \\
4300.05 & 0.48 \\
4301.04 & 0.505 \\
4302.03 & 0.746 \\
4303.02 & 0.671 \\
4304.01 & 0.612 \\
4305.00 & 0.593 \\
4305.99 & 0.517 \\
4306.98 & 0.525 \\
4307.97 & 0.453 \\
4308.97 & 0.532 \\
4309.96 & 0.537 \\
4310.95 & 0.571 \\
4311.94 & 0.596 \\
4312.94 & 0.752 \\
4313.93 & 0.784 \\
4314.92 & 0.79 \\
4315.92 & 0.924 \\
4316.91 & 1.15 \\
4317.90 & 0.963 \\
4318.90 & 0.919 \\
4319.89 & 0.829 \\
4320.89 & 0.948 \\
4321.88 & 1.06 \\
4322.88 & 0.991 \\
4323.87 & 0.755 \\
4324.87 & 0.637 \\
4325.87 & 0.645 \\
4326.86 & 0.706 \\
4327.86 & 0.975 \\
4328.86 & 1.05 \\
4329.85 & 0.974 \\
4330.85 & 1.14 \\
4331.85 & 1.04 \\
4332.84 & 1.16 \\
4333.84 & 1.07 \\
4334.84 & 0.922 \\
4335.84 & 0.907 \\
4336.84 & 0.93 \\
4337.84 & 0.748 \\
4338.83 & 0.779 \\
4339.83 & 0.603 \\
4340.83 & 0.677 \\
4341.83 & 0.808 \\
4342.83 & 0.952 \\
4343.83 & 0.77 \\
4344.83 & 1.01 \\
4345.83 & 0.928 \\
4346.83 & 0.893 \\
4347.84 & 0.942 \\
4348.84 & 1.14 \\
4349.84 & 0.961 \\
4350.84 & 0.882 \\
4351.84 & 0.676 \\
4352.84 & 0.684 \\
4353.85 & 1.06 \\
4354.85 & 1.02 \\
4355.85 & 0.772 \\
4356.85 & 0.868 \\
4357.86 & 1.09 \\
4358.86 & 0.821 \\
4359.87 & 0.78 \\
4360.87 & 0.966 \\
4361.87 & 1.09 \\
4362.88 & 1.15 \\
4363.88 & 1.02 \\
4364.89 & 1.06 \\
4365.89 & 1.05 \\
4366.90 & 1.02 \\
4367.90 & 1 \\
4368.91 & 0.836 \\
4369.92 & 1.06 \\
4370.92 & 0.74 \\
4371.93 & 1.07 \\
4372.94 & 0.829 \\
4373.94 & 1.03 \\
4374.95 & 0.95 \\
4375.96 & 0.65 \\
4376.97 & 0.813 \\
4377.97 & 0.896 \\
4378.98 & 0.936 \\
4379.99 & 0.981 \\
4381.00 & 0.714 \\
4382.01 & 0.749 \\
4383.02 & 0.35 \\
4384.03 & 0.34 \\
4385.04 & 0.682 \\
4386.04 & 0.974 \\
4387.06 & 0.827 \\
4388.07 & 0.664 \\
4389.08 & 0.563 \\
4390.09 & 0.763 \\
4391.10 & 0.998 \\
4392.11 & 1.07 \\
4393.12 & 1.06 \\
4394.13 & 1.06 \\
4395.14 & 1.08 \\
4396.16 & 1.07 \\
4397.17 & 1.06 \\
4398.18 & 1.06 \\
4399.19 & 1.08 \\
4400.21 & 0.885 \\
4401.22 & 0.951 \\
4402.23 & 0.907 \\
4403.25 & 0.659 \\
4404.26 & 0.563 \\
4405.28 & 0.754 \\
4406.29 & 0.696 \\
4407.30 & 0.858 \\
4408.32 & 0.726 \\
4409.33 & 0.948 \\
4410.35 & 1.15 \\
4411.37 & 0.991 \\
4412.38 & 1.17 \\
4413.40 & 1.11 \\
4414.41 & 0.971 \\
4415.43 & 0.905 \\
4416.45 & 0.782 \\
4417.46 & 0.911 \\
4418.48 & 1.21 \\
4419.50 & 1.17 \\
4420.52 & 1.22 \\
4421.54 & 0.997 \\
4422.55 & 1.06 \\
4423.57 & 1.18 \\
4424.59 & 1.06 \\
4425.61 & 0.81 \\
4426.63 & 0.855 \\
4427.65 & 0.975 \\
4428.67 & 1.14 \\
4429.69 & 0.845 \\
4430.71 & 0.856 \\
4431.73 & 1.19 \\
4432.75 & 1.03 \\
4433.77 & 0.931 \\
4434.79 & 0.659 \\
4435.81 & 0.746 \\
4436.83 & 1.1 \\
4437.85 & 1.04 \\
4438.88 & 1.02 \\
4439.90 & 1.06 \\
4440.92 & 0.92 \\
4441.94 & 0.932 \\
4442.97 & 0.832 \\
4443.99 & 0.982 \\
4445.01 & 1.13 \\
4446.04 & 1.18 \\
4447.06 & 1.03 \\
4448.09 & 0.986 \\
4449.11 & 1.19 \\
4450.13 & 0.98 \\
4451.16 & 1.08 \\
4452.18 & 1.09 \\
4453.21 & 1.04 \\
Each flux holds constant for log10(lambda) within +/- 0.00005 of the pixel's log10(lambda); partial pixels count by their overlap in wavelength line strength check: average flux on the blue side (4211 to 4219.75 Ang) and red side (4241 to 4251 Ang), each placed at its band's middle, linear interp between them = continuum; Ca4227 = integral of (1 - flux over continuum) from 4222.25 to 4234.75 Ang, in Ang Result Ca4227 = 3.8 Ang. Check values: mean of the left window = 0.902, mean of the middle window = 0.621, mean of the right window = 0.879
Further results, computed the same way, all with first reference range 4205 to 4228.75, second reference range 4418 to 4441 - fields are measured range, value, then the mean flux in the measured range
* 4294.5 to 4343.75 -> 5.6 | 0.789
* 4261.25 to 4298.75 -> 4.3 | 0.749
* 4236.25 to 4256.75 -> -0.5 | 0.831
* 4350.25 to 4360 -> 0.6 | 0.869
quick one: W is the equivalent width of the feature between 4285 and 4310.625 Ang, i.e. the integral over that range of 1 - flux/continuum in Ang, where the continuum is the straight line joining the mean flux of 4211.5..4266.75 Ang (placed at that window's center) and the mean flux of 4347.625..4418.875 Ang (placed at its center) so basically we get 6.1 Ang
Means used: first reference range 0.797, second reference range 0.903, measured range 0.639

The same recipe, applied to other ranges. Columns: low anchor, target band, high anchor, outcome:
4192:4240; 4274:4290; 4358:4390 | 1.0 Ang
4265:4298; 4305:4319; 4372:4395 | 1.2 Ang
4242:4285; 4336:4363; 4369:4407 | -1.5 Ang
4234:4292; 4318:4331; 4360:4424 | -0.6 Ang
